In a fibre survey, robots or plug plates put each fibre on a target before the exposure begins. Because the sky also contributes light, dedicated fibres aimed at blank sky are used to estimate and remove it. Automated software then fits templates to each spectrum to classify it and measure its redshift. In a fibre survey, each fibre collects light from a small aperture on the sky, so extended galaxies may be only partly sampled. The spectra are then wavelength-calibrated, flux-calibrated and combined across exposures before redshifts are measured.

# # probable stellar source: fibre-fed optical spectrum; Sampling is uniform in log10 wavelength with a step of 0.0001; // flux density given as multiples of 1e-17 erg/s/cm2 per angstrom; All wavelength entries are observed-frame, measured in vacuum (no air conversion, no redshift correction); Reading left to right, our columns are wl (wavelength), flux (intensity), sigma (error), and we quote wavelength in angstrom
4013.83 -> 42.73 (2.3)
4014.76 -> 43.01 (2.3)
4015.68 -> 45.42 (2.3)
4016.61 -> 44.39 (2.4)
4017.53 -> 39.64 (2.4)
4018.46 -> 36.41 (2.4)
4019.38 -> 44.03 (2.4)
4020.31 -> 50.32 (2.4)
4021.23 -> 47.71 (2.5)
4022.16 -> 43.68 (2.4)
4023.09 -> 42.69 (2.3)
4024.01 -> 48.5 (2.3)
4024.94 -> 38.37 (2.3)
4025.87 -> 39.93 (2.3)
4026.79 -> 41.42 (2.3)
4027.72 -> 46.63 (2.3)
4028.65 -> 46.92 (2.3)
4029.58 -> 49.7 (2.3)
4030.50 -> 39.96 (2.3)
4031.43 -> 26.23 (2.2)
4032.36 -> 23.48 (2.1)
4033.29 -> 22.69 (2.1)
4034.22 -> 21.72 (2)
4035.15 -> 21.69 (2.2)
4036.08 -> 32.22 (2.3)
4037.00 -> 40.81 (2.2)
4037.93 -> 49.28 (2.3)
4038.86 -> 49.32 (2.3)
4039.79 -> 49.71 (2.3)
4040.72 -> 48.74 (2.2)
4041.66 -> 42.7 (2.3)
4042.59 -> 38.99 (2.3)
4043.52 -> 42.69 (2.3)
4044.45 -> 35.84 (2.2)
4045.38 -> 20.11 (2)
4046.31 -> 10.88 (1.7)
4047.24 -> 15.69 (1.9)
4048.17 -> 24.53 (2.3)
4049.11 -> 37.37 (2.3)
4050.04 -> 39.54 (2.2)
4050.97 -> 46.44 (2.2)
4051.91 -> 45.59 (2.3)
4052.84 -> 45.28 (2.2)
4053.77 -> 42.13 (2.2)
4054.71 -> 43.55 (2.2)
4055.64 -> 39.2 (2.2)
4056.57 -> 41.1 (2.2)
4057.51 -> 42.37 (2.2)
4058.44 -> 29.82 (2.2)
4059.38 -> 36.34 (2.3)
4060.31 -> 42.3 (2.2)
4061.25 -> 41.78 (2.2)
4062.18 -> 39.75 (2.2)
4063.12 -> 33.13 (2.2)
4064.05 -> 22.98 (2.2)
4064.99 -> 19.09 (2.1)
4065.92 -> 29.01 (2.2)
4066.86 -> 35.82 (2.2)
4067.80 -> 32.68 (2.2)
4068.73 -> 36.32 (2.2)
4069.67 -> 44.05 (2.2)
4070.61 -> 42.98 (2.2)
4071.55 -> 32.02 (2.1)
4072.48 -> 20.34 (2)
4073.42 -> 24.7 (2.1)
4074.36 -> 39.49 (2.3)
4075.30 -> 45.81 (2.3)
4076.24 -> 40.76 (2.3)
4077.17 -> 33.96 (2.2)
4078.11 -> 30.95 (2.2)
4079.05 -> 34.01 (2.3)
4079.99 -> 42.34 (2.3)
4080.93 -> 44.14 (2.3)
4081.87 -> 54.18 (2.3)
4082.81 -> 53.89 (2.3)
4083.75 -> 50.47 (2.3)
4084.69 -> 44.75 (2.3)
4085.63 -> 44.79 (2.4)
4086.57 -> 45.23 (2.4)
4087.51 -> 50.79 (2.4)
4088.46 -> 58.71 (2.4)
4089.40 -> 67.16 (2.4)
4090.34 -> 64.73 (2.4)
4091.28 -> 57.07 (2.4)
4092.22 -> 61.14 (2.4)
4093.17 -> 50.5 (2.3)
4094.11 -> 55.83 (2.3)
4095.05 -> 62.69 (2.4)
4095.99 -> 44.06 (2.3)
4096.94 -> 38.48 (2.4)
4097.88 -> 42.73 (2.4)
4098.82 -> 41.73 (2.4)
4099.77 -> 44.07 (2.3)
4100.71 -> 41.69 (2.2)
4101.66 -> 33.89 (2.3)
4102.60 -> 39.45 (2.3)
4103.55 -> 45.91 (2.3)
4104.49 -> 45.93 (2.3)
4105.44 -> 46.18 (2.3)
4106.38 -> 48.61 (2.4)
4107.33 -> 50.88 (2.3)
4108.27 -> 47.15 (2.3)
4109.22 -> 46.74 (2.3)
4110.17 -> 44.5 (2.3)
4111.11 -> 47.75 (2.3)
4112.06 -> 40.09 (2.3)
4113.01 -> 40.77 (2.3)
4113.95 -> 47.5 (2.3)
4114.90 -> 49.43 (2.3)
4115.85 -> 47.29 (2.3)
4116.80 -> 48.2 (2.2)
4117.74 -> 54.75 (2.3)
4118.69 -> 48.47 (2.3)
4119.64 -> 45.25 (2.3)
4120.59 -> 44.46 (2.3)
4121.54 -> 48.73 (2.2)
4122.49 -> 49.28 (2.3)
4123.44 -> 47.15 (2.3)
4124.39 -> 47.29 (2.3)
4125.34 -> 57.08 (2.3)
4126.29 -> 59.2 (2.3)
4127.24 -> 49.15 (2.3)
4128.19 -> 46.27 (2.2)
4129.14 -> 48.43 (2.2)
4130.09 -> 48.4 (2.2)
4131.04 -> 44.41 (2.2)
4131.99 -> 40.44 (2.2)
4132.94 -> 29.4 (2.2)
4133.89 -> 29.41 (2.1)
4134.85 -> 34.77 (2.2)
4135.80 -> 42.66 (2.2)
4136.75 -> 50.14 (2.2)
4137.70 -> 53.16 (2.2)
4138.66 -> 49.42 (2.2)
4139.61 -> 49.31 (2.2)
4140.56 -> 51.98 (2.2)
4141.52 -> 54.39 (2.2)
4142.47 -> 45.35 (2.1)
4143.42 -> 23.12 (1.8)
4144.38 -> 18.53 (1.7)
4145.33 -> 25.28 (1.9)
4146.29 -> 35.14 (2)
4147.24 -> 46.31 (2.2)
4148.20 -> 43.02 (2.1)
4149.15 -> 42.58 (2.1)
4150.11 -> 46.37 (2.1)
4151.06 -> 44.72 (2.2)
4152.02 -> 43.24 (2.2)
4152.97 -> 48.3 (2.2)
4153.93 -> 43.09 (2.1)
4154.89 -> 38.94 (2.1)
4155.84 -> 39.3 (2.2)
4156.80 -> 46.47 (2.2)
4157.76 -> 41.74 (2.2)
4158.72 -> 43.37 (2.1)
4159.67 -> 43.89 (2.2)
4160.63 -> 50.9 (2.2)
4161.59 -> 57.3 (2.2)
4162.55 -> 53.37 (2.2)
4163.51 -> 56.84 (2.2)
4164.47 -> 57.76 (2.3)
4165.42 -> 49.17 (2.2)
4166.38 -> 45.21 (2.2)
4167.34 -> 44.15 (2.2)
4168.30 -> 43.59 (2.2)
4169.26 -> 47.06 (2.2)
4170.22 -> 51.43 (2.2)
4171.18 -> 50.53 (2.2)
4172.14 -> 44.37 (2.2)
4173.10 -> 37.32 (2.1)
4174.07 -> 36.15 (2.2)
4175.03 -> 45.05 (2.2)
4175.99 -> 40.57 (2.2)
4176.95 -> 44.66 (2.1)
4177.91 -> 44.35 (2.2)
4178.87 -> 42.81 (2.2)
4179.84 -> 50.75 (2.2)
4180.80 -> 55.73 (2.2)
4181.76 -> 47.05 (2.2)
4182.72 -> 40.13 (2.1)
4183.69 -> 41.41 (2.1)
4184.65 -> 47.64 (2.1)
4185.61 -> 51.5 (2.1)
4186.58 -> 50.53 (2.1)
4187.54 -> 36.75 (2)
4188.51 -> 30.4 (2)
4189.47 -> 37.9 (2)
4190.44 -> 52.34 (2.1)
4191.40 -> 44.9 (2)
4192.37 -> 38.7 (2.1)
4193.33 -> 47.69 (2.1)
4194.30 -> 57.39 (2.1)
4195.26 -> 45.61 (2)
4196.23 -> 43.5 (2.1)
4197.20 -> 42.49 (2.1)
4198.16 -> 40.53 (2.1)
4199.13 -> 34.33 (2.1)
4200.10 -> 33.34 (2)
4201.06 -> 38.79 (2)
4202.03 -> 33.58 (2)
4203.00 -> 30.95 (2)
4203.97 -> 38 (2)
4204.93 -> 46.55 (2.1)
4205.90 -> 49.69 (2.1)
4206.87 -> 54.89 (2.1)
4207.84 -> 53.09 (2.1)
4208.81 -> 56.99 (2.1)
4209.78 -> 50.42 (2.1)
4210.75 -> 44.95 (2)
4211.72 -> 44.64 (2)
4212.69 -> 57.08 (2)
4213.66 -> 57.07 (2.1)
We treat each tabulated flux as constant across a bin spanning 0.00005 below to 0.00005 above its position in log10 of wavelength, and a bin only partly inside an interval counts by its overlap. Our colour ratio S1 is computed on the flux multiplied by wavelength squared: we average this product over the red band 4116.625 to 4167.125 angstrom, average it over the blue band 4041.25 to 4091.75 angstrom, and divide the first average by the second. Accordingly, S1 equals 1.19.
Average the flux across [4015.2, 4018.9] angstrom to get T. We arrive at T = 41.5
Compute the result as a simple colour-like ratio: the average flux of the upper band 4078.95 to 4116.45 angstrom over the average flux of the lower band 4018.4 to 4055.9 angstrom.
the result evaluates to 1.25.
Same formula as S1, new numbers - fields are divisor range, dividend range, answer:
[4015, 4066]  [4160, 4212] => 1.29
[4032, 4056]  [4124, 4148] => 1.26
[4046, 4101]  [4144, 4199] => 1.13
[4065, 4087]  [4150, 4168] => 1.26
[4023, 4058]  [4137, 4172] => 1.27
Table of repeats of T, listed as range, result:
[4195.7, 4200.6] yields 38.9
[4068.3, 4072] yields 38.8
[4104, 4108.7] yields 47.8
